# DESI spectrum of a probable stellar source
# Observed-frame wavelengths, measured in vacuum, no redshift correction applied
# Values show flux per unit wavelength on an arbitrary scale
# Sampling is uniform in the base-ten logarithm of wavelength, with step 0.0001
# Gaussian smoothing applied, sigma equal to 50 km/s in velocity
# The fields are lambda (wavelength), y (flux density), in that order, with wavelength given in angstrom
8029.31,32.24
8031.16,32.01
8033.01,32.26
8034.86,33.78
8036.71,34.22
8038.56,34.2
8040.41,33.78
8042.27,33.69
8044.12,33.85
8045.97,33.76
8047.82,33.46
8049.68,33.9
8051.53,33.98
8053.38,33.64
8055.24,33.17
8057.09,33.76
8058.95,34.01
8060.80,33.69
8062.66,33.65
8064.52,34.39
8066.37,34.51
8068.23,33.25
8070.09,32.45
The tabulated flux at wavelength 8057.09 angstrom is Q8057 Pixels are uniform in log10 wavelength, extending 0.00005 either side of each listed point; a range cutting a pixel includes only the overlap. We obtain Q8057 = 33.76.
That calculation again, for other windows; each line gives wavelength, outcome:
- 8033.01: 32.26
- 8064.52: 34.39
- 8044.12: 33.85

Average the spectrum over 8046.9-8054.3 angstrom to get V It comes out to 33.8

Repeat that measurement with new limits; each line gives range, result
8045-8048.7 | 33.7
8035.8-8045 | 33.9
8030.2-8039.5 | 33.3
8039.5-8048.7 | 33.7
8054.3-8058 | 33.5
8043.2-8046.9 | 33.9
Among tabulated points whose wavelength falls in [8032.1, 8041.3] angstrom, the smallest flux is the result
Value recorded 32.26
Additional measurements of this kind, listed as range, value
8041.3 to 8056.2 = 33.17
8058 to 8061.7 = 33.69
